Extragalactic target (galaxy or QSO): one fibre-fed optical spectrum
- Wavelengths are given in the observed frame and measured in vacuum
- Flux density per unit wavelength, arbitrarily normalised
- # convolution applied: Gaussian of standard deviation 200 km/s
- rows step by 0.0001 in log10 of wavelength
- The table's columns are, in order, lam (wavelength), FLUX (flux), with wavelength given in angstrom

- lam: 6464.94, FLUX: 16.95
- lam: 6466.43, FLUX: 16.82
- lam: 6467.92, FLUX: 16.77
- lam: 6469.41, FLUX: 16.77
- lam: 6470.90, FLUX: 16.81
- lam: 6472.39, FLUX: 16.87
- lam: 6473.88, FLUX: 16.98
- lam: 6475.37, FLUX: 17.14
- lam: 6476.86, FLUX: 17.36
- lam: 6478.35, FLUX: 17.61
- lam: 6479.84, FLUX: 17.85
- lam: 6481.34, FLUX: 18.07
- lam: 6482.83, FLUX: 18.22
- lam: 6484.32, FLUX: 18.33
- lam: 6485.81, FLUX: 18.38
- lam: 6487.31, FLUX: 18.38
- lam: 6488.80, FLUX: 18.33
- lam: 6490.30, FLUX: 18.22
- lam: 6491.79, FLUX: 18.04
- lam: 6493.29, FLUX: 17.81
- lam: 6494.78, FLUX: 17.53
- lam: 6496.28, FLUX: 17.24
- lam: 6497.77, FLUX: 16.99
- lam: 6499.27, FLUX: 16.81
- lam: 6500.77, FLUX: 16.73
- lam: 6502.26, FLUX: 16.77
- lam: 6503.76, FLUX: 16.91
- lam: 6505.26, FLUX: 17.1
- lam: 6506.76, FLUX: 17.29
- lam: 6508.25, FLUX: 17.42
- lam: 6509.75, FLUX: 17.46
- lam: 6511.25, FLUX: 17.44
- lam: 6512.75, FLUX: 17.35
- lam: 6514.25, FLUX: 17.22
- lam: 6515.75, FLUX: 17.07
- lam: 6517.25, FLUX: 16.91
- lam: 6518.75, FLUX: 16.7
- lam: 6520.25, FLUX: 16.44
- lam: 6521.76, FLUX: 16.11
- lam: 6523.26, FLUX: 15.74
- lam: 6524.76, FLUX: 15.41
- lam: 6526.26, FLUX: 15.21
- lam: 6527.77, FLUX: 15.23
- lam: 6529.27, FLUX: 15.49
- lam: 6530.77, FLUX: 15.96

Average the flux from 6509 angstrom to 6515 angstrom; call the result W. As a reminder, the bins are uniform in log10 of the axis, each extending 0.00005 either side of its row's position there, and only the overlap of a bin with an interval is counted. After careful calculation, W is 17.4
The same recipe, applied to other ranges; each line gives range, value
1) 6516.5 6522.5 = 16.5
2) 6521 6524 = 15.9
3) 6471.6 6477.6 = 17.1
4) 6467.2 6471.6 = 16.8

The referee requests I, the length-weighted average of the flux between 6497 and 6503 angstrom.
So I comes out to 16.8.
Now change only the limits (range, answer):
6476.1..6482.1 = 17.7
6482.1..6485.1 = 18.3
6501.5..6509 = 17.1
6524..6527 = 15.3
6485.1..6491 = 18.3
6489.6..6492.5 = 18.2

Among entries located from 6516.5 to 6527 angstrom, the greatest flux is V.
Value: 16.91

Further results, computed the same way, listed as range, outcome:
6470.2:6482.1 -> 18.07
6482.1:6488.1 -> 18.38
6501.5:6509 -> 17.42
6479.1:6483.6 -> 18.22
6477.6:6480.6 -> 17.85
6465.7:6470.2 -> 16.82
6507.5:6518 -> 17.46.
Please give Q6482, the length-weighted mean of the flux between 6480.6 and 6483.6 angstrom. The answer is 18.2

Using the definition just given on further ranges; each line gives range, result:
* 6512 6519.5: 17.1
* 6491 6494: 17.9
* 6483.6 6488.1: 18.4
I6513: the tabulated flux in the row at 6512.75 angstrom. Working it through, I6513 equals 17.35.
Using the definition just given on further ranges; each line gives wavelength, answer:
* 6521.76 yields 16.11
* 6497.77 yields 16.99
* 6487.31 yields 18.38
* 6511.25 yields 17.44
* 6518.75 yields 16.7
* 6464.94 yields 16.95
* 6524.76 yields 15.41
